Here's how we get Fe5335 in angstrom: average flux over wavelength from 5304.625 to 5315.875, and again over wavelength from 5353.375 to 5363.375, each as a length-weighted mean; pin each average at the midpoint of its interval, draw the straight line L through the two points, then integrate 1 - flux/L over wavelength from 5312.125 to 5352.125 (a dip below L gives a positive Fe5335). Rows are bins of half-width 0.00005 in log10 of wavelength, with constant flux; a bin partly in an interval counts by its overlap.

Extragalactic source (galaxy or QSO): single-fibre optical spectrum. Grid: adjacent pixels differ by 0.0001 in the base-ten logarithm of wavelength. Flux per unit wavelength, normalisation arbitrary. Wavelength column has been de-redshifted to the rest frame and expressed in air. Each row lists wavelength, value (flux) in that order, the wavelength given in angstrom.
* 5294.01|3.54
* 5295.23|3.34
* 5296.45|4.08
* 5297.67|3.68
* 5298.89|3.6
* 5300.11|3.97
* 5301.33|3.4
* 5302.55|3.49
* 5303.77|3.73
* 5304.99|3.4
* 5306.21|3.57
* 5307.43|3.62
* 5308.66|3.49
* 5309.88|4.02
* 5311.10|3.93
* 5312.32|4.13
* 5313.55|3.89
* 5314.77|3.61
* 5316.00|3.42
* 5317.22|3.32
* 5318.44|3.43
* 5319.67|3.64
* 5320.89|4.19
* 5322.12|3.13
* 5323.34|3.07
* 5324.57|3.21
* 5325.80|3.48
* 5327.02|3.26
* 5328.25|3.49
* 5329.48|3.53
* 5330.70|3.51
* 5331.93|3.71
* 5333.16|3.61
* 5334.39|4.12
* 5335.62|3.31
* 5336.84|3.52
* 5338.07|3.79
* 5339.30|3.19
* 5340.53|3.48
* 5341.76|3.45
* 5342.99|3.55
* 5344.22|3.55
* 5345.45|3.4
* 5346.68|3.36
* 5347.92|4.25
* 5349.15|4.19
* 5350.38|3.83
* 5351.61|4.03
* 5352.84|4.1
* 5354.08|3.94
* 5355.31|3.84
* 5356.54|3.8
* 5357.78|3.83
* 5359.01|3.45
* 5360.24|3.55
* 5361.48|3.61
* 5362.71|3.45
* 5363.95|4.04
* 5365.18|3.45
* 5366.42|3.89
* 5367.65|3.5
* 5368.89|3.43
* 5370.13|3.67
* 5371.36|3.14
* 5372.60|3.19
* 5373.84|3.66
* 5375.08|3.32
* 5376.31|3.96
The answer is 1.3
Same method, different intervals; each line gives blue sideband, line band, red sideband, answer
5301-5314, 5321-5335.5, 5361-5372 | 0.68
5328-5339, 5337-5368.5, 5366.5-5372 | -1.38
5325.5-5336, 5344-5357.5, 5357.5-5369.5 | -0.96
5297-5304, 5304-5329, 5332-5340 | 0.39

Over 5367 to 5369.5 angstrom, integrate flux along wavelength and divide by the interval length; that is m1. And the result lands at 3.47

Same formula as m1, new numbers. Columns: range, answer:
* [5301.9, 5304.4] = 3.61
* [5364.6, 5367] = 3.66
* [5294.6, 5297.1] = 3.71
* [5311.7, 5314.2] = 4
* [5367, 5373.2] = 3.39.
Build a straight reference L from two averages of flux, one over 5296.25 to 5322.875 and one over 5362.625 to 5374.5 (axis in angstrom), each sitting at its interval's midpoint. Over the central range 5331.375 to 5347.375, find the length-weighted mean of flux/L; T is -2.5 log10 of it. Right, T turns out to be 0.02 mag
